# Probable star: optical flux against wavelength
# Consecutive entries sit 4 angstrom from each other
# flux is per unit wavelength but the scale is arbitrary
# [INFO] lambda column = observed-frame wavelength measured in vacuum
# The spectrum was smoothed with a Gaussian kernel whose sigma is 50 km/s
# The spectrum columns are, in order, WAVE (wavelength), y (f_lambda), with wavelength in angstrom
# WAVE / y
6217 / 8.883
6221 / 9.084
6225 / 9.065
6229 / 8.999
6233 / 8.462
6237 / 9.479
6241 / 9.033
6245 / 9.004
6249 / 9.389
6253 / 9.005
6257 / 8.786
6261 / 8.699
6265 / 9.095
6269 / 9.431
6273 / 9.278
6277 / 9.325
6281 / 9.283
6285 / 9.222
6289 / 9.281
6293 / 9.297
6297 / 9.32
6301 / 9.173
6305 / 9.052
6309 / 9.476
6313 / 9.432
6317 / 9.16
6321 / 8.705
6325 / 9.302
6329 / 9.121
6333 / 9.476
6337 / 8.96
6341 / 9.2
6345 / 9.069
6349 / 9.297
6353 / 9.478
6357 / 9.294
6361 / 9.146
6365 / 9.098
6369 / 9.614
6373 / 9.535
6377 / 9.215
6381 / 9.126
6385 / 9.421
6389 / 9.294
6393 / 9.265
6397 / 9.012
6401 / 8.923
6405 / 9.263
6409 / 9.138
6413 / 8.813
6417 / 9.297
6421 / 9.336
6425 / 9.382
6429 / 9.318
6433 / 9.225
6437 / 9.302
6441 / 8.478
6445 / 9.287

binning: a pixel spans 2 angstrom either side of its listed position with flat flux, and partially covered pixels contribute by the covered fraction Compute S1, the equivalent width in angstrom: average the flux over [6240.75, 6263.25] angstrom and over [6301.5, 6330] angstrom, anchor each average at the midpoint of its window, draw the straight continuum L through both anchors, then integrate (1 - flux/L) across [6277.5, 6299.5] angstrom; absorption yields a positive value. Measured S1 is -0.45 angstrom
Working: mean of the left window 8.98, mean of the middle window 9.28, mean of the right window 9.18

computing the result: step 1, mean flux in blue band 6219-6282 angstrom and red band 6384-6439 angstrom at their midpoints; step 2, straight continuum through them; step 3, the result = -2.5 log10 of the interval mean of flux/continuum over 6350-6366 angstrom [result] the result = -0.01 mag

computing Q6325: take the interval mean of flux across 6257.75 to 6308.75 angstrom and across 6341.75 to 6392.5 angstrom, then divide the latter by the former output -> 1.0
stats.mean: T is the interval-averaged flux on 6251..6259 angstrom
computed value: 8.9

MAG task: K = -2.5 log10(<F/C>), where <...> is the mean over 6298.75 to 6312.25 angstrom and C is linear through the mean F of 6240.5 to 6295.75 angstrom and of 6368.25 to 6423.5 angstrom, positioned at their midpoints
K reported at -0.01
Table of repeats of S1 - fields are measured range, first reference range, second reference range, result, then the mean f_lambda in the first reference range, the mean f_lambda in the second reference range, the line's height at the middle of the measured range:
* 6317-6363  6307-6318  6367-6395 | 0.89 angstrom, 9.37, 9.35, 9.37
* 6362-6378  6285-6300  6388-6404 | -0.35 angstrom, 9.28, 9.12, 9.16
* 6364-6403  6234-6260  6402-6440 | -0.34 angstrom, 9.07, 9.2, 9.18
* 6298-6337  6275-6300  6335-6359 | 0.21 angstrom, 9.28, 9.22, 9.25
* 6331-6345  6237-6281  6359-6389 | 0.09 angstrom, 9.13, 9.31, 9.25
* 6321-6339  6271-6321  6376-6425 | 0.14 angstrom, 9.25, 9.18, 9.23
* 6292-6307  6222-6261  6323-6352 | -0.12 angstrom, 9.01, 9.21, 9.13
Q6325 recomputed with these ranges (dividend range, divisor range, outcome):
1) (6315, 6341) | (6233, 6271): 1.01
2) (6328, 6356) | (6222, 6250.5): 1.02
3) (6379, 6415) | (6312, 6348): 1.00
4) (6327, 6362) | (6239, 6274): 1.02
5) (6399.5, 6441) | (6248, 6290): 1.00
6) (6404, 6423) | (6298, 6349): 1.00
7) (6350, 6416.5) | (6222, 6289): 1.01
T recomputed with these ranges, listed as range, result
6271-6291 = 9.28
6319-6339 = 9.11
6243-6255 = 9.13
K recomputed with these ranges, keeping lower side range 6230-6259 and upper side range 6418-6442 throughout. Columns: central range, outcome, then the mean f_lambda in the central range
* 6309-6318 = -0.03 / 9.35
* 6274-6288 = -0.03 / 9.28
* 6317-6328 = 0.01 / 9.04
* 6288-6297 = -0.03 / 9.3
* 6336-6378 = -0.02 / 9.27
